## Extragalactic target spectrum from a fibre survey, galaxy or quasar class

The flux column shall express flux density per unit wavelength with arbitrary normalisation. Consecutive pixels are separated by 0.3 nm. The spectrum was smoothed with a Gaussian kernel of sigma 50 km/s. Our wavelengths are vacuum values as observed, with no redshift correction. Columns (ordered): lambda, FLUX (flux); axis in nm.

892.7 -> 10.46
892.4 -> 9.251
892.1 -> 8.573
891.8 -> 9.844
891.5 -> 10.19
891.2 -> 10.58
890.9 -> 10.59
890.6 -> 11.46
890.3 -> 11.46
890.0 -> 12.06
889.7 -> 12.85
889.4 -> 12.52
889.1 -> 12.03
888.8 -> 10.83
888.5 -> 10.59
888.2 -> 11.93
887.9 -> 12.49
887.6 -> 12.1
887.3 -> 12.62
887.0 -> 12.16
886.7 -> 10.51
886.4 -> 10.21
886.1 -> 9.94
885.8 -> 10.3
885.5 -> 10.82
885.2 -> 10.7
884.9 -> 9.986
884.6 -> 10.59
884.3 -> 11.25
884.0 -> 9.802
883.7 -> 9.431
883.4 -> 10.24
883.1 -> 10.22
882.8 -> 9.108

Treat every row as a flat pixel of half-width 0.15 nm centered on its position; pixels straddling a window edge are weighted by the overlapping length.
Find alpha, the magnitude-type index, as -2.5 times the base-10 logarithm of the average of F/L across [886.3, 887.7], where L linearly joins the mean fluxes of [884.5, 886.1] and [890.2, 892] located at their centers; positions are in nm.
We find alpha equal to -0.11 mag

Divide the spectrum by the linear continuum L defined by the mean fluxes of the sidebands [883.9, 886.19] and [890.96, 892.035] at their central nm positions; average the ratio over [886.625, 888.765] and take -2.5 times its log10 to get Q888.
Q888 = -0.14 mag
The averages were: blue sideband 10.4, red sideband 10.1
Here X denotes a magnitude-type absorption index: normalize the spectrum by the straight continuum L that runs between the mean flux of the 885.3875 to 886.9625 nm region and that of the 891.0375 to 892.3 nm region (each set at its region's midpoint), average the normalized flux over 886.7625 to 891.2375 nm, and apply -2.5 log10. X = -0.16 mag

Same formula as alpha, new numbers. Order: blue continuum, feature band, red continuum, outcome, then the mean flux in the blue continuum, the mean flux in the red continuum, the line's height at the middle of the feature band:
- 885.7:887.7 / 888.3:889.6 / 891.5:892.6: -0.12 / 11.1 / 9.41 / 10.4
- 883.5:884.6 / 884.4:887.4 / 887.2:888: 0.06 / 10.2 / 12.4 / 11.3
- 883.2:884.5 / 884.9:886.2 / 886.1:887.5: 0.04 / 10.2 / 11.2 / 10.8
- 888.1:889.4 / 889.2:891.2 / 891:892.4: -0.11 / 11.5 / 9.77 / 10.6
